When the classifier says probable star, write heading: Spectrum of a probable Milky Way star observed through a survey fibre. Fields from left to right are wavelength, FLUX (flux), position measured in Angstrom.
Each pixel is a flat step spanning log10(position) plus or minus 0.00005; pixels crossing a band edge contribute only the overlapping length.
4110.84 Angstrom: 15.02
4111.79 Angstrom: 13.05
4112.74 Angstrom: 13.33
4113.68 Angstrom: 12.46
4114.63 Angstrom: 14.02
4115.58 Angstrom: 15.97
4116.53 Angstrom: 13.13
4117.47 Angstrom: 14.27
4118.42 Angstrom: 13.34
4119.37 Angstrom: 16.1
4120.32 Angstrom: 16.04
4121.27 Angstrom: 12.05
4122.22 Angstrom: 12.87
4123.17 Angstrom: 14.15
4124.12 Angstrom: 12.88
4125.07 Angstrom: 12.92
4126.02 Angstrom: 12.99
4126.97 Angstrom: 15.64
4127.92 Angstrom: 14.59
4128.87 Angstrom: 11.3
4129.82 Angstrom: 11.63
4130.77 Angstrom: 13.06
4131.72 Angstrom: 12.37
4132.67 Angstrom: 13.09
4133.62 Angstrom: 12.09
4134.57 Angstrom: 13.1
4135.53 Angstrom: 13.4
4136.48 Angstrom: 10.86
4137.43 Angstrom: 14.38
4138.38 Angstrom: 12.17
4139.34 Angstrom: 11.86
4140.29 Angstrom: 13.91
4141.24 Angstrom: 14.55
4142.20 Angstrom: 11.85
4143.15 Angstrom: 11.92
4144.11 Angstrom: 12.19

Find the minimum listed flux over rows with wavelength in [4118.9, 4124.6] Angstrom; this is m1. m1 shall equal 12.05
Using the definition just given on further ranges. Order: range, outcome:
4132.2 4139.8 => 10.86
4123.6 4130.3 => 11.3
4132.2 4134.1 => 12.09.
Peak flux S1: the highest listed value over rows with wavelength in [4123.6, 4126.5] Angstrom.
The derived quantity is 12.99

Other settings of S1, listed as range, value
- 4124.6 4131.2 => 15.64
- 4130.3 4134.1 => 13.09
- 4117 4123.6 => 16.1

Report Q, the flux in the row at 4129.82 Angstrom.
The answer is 11.63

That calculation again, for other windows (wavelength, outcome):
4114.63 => 14.02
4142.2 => 11.85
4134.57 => 13.1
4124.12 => 12.88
